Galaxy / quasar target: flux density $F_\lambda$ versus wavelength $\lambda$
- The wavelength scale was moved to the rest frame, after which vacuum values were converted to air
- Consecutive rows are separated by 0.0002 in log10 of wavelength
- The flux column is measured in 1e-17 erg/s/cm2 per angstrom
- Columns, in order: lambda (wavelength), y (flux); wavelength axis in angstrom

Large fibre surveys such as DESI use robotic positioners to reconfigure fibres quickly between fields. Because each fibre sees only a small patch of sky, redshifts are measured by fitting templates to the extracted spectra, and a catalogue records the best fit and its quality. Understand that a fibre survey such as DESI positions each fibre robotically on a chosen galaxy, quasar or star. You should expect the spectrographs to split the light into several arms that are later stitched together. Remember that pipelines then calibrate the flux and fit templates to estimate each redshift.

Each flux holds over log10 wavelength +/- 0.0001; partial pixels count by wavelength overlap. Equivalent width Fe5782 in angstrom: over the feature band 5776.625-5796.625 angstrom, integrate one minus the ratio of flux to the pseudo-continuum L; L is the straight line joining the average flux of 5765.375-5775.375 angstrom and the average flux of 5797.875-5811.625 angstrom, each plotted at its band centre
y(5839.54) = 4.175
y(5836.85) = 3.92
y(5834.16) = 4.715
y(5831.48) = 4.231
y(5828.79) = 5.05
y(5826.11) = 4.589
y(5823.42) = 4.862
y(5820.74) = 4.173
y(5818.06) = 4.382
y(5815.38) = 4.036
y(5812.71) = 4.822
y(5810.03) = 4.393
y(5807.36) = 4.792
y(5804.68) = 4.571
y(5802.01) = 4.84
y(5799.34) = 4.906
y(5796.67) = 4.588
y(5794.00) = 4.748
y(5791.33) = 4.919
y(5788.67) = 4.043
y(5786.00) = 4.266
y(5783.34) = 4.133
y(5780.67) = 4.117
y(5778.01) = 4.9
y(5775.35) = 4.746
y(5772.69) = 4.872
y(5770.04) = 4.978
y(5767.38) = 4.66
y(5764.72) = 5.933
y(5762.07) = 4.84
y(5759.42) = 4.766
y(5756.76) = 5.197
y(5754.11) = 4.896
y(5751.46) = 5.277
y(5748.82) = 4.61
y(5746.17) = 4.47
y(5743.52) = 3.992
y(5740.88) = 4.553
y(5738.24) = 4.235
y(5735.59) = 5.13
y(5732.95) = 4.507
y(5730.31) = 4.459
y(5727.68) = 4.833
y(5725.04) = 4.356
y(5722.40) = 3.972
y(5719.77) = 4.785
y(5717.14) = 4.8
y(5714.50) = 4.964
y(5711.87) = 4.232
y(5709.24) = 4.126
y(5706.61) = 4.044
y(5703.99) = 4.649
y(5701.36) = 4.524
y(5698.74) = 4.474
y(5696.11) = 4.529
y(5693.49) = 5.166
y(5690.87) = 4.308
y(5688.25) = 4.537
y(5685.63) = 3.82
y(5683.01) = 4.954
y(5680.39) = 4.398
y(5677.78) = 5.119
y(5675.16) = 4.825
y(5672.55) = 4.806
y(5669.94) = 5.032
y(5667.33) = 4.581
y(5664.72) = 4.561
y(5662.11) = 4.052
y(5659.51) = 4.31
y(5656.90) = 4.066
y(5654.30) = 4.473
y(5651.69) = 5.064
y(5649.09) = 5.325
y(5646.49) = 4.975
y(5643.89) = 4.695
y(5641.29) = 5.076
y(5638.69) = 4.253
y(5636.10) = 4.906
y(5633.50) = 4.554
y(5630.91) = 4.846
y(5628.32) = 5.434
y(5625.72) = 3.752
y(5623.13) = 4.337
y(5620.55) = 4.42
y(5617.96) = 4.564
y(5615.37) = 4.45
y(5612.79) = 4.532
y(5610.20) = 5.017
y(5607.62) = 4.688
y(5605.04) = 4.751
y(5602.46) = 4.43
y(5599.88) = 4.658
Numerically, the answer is 1.4 angstrom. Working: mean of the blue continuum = 4.9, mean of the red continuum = 4.7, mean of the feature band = 4.46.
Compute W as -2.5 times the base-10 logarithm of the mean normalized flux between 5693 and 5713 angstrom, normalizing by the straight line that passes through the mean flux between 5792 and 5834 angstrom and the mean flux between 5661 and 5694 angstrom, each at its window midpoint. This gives 0.04 mag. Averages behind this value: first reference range 4.62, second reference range 4.61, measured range 4.44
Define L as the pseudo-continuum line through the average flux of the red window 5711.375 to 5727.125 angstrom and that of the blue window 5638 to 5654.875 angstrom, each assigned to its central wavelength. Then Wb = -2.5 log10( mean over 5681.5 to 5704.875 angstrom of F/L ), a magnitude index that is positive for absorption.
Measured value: 0.03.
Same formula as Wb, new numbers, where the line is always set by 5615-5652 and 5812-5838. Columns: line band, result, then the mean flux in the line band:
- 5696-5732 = 0.03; 4.48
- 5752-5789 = -0.05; 4.77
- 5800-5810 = -0.05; 4.7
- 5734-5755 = -0.02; 4.64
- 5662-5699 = 0.00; 4.63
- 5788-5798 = -0.02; 4.61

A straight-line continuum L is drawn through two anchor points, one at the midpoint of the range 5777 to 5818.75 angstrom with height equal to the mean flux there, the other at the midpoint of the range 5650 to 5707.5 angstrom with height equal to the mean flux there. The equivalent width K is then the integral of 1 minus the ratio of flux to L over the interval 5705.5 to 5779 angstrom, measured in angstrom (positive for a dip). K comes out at -2.24 angstrom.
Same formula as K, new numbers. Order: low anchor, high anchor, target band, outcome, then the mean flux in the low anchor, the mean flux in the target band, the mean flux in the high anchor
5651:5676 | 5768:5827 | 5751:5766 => -1.9 angstrom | 4.56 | 5.14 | 4.58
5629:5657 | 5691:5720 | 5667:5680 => -0.5 angstrom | 4.79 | 4.86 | 4.55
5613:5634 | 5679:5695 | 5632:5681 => -1.7 angstrom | 4.55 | 4.69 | 4.53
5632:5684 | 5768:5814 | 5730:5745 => 0.6 angstrom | 4.7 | 4.48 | 4.63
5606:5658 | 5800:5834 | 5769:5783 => -0.2 angstrom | 4.67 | 4.68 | 4.57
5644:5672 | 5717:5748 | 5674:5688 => 0.0 angstrom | 4.65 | 4.61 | 4.5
